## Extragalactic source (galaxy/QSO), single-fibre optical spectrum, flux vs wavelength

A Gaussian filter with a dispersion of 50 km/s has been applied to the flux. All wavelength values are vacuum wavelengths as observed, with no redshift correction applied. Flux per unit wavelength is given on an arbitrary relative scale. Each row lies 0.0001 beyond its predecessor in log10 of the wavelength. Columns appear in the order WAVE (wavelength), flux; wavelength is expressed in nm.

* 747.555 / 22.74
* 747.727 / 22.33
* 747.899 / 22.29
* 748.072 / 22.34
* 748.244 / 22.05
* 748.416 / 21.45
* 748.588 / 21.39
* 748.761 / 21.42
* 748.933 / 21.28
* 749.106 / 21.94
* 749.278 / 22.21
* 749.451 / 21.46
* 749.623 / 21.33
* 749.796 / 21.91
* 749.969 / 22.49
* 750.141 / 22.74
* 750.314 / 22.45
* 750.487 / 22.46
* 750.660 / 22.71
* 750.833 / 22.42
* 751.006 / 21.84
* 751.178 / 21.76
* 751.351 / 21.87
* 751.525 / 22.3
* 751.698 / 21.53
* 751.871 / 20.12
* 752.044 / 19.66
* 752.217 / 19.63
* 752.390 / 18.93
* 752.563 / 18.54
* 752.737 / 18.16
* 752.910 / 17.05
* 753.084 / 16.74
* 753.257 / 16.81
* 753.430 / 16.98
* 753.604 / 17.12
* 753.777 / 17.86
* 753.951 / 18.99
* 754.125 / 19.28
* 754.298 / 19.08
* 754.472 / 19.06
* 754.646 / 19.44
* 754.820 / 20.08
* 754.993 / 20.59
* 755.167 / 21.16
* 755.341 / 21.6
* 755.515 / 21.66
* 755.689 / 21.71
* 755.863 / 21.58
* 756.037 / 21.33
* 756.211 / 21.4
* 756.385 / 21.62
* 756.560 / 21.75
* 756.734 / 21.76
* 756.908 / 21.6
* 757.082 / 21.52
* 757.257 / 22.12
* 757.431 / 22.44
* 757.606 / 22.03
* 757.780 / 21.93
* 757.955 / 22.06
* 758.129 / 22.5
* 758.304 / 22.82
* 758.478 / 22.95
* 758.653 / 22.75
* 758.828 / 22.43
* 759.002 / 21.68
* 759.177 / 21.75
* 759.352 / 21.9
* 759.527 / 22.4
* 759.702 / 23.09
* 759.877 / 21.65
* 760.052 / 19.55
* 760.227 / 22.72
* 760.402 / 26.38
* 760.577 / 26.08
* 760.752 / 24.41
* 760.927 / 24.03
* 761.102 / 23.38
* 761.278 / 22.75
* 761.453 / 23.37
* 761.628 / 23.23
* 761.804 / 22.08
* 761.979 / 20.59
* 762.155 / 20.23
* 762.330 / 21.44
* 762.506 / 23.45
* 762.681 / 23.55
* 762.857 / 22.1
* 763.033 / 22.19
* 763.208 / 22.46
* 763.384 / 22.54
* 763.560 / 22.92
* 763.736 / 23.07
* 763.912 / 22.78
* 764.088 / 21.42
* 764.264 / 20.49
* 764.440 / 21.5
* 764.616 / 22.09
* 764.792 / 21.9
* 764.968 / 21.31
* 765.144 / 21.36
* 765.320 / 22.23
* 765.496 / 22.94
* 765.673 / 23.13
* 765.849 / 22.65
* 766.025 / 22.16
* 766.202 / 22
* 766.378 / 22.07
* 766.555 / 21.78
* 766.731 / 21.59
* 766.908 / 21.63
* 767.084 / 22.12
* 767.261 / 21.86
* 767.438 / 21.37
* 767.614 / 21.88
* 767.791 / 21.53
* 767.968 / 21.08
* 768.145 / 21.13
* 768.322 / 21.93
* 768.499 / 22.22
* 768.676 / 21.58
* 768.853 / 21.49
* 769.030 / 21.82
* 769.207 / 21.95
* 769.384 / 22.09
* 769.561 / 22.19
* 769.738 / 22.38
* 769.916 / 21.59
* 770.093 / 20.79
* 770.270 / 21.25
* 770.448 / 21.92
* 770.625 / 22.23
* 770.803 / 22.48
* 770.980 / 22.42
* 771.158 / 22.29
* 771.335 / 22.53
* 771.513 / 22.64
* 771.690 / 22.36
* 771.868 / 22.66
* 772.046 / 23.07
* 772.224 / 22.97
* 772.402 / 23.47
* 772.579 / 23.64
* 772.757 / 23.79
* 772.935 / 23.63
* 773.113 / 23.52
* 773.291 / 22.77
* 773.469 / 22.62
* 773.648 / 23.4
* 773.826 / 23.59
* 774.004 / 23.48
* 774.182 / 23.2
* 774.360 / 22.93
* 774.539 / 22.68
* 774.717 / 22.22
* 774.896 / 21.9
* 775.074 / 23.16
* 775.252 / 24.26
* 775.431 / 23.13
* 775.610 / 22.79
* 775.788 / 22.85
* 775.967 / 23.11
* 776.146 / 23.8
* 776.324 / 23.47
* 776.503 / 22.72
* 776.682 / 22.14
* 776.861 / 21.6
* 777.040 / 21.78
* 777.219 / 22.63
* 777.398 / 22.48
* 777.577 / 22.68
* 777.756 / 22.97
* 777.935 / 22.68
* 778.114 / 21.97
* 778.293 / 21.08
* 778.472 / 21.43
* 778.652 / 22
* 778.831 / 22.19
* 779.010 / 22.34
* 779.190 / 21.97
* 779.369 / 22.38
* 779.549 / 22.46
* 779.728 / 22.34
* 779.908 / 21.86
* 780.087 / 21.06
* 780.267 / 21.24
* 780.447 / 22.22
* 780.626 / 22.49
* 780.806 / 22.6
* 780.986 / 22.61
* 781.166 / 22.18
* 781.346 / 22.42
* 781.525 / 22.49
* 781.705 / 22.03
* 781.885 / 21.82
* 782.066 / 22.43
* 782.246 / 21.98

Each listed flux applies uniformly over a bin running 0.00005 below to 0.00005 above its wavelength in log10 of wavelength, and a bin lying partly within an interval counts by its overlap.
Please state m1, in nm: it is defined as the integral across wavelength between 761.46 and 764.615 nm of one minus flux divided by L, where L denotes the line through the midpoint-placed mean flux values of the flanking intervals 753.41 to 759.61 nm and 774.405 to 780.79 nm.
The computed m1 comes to -0.09 nm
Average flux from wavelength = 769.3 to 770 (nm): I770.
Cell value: 22.1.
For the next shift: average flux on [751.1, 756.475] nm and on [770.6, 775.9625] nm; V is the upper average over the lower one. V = 1.16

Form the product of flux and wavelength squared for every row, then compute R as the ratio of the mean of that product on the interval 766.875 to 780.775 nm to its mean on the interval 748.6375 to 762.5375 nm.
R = 1.1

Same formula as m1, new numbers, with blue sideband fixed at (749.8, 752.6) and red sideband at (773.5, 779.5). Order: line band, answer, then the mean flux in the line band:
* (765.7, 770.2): 0.08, 21.8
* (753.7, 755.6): 0.15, 19.9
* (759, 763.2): -0.15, 22.7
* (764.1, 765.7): 0.02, 21.8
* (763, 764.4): -0.01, 22.2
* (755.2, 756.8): 0.00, 21.6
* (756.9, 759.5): -0.05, 22.2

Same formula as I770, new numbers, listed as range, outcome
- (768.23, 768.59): 22.1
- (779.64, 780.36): 21.6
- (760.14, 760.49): 24.6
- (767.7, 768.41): 21.4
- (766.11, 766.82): 21.8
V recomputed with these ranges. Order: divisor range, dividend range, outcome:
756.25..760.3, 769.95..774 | 1.03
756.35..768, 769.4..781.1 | 1.01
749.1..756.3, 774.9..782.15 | 1.10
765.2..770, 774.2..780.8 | 1.02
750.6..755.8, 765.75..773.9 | 1.12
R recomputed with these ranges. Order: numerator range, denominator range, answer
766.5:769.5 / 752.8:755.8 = 1.18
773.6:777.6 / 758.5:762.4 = 1.05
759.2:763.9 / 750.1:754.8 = 1.18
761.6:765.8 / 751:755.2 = 1.18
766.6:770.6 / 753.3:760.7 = 1.05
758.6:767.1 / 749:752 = 1.05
